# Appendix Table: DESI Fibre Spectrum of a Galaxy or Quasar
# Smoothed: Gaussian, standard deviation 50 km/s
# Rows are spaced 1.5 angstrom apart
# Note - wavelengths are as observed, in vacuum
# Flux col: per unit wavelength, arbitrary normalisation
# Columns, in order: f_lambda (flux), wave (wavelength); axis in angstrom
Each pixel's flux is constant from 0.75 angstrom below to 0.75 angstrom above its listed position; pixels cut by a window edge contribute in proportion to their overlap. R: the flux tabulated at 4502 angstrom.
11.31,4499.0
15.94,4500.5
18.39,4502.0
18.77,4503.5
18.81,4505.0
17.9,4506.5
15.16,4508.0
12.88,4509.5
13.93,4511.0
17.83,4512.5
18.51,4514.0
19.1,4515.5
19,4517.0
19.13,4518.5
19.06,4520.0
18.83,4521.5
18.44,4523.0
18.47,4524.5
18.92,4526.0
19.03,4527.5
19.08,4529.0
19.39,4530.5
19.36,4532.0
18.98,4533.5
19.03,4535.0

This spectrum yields 18.39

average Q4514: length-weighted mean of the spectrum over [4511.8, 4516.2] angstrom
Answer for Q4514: 18.5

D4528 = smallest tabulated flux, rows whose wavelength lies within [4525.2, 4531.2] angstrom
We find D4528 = 18.92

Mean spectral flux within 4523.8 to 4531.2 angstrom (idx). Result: 19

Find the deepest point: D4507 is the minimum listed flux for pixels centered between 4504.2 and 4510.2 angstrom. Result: 12.88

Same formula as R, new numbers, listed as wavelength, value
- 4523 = 18.44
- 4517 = 19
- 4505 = 18.81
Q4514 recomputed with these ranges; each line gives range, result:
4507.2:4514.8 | 15.7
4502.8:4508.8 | 17.6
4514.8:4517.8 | 19.1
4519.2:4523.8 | 18.8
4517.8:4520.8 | 19.1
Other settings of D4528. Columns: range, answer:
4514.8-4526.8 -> 18.44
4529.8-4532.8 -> 19.36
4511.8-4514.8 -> 17.83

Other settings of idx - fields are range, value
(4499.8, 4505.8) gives 18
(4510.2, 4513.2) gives 15.8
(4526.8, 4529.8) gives 19.1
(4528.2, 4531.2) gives 19.2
